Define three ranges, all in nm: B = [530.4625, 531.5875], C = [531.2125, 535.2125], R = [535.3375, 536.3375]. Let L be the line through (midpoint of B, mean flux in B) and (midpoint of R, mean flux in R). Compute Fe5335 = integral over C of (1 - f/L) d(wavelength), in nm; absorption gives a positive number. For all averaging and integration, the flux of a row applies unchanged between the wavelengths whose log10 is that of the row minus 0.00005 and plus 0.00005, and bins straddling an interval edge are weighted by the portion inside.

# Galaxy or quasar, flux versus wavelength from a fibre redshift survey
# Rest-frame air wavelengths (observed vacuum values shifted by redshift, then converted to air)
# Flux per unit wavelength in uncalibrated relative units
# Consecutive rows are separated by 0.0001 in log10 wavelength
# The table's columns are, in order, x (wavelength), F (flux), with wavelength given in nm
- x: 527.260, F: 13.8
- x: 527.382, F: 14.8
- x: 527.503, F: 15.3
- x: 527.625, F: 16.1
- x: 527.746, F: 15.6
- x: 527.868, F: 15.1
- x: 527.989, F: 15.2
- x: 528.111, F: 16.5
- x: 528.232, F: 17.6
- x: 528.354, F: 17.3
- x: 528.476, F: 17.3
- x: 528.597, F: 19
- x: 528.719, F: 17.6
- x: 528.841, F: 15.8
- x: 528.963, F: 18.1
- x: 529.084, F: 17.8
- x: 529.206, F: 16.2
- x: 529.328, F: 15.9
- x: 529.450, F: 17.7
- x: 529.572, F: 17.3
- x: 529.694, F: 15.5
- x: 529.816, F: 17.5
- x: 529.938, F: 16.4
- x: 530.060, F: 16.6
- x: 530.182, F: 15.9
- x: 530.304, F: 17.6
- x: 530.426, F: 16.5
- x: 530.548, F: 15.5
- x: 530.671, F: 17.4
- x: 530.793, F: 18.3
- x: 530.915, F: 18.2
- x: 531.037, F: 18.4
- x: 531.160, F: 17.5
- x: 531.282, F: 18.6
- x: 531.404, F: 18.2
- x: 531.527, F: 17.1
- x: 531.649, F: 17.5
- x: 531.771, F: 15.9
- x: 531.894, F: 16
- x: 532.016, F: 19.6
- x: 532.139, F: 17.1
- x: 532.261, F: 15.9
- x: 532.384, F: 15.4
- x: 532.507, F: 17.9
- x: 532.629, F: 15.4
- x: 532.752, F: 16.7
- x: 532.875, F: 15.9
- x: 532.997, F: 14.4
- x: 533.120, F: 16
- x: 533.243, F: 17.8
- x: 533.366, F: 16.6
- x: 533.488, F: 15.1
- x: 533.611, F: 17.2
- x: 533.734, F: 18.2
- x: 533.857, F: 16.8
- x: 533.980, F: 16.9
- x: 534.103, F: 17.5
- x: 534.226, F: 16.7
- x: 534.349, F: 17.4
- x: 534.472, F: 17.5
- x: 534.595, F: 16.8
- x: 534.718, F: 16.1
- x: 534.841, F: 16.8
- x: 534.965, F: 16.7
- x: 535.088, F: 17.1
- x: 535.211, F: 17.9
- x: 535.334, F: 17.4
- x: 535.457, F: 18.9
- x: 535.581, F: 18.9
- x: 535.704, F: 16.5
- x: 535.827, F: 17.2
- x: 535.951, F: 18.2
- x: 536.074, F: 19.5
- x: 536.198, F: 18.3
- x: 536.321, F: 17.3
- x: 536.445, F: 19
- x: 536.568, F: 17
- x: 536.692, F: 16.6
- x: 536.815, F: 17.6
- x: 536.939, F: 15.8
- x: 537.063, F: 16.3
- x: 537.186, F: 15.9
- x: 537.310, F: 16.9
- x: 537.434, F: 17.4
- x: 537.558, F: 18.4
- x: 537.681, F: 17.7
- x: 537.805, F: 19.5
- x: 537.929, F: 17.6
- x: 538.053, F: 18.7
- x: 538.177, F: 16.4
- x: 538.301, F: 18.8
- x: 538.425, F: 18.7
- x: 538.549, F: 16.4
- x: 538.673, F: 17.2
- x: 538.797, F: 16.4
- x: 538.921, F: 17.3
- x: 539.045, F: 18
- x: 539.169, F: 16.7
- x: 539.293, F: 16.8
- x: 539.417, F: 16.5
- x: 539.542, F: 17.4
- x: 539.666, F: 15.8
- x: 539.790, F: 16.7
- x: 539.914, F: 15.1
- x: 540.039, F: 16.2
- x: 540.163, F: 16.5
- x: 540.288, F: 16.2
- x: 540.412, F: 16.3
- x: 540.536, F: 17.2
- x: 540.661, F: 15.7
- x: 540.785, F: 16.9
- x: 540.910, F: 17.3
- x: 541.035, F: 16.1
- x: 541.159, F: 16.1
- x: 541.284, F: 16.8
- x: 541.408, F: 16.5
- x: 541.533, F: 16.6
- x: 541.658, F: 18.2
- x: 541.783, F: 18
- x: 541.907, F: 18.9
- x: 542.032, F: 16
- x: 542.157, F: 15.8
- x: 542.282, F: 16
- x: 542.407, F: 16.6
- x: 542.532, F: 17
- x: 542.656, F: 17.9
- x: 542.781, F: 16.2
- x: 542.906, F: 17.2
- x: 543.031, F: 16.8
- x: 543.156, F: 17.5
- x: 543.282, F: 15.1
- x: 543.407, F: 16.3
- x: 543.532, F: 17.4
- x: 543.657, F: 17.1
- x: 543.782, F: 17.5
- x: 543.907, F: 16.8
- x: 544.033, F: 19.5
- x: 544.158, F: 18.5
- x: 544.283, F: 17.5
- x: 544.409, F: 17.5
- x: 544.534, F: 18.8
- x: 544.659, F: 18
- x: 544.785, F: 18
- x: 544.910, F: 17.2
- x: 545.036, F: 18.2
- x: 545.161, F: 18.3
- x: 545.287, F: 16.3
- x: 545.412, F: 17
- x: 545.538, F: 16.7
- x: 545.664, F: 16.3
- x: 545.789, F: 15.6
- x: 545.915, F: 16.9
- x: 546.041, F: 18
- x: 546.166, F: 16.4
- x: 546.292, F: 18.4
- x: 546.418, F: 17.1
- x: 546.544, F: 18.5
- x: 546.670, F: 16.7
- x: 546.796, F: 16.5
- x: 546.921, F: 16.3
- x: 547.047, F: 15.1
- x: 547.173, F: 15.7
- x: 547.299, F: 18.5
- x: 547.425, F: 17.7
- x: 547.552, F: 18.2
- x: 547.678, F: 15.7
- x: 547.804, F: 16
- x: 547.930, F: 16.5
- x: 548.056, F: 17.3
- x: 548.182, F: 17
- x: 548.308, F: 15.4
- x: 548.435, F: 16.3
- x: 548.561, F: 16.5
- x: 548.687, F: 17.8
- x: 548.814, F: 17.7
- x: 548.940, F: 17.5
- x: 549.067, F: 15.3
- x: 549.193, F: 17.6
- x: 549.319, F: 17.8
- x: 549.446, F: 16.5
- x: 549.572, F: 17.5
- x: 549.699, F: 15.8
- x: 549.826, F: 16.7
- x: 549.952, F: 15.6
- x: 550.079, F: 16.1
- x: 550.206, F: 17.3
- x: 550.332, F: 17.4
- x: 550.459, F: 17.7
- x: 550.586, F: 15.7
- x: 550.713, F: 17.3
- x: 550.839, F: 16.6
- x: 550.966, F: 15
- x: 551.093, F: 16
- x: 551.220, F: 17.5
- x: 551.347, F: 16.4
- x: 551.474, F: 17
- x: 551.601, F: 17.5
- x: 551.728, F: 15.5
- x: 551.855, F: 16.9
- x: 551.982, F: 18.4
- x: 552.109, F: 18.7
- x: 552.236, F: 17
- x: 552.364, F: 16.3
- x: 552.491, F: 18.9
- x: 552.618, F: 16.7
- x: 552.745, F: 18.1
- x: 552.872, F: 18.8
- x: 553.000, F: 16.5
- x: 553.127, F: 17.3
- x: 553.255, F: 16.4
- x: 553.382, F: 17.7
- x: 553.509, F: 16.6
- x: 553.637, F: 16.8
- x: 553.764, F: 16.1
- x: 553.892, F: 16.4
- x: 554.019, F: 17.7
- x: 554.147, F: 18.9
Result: 0.224 nm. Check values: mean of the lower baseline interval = 17.7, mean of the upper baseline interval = 18.1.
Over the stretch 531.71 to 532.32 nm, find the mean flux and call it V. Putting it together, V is 16.9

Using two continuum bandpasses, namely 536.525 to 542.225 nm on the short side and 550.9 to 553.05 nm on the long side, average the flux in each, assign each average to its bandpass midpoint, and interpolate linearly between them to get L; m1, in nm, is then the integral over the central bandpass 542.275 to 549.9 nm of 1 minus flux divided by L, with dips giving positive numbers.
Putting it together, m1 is 0.00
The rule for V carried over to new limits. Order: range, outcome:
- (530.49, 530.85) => 17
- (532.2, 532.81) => 16.3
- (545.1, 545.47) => 17.2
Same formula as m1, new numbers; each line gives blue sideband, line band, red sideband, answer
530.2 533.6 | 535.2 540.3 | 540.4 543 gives -0.14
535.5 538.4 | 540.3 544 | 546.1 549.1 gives 0.09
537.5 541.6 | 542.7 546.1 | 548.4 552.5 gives -0.07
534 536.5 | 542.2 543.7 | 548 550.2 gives 0.03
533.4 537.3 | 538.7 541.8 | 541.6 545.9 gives 0.10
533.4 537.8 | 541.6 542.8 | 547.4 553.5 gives 0.00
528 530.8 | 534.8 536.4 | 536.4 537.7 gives -0.06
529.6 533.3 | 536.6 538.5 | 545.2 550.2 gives -0.07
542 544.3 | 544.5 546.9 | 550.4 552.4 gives -0.05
